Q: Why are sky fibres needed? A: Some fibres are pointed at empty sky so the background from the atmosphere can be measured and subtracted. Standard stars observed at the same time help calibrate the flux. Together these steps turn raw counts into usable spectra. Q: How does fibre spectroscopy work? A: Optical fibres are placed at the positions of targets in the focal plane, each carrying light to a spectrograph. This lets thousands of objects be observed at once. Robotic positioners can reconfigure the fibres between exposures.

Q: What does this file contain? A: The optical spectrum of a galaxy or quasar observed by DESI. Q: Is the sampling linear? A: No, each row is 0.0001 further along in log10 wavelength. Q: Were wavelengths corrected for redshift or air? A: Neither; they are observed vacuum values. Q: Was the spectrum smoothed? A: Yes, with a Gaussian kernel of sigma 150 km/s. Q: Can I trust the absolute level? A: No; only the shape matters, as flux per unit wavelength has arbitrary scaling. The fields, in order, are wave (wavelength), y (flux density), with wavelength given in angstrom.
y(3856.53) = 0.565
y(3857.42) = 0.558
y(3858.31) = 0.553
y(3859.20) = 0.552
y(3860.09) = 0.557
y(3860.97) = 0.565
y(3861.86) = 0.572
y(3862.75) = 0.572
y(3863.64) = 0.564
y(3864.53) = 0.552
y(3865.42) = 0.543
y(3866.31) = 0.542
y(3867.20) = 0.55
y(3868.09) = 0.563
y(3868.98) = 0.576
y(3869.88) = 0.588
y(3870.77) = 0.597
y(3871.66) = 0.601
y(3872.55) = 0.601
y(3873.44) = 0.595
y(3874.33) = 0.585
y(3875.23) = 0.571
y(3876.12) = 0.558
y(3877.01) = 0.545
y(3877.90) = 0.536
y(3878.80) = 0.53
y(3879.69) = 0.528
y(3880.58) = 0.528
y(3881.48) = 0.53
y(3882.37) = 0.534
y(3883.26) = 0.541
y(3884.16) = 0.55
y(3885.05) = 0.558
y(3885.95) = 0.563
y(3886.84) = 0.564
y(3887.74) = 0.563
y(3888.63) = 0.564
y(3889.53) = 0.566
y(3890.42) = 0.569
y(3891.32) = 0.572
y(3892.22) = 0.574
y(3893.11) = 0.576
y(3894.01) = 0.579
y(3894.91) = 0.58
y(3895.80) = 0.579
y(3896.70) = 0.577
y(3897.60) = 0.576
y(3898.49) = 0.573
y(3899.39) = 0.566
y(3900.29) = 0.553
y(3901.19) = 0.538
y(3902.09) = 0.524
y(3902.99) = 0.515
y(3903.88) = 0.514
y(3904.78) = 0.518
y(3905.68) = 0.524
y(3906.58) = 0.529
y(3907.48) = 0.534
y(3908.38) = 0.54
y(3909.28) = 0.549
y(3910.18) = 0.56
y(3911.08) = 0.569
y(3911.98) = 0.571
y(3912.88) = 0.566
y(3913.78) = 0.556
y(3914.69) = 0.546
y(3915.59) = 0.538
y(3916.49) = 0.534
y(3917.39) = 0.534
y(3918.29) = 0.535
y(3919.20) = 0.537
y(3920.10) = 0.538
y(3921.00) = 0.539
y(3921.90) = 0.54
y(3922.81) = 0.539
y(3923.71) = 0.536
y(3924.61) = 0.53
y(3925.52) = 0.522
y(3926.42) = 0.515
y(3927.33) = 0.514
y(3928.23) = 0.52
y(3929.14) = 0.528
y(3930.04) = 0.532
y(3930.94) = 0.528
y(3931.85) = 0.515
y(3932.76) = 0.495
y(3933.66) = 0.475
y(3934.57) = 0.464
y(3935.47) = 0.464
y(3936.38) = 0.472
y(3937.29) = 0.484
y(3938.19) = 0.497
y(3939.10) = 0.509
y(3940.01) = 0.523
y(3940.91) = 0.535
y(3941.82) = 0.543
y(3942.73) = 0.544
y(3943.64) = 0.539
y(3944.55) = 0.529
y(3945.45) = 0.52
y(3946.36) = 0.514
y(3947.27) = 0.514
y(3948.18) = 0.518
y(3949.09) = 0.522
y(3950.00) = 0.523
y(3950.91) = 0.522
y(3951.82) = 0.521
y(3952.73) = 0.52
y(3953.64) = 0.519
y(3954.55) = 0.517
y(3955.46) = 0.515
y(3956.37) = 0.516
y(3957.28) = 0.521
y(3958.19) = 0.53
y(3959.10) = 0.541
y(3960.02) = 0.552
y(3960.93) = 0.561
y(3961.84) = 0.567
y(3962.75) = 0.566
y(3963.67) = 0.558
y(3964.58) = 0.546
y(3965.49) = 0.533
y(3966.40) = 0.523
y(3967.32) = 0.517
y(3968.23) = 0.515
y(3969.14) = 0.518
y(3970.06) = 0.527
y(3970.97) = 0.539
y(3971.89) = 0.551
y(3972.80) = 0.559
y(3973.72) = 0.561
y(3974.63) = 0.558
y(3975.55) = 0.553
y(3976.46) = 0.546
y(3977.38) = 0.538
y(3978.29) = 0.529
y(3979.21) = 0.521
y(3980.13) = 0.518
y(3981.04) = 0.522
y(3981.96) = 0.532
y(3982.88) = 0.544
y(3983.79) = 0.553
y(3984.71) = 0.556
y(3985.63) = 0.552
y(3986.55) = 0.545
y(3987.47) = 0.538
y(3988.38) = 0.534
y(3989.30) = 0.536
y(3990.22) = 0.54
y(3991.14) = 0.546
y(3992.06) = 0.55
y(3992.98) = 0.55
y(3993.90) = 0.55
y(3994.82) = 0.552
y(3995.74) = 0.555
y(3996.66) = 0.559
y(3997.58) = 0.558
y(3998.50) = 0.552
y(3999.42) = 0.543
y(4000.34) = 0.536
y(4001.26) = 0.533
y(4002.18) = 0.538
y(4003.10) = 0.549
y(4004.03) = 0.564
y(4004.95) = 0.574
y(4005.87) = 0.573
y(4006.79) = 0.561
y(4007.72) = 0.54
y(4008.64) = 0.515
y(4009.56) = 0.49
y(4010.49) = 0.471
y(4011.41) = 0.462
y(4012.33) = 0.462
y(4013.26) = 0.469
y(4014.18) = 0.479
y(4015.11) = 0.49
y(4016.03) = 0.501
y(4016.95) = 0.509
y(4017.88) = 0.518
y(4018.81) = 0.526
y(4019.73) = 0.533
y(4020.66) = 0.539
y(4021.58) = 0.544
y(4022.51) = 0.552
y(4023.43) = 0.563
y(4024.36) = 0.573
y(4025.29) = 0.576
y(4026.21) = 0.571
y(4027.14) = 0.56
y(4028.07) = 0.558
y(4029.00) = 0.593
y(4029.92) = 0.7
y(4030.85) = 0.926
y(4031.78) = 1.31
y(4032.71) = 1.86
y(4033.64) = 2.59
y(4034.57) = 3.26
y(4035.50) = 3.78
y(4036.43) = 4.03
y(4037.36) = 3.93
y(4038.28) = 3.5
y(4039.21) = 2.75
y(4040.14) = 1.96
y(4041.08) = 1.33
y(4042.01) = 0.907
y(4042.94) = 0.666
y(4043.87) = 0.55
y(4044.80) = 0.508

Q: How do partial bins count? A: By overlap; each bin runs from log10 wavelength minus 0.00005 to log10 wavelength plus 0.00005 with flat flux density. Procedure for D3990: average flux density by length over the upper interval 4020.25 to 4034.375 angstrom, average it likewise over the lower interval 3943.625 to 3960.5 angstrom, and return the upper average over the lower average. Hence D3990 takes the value 1.7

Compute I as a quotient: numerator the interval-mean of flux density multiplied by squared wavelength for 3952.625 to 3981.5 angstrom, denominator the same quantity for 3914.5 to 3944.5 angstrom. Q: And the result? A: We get 1.05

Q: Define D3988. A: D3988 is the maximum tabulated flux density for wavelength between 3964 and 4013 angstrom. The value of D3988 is 0.574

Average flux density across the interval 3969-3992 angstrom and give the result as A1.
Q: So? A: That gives 0.541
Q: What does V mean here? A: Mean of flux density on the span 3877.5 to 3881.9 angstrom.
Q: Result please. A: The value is 0.53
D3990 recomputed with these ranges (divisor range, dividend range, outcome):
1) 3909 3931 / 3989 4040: 1.78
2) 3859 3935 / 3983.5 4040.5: 1.69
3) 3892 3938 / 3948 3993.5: 1.00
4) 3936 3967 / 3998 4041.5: 2.02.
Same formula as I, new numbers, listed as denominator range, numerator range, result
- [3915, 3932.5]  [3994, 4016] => 1.04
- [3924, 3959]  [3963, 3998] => 1.07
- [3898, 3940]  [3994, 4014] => 1.05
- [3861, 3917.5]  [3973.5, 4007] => 1.03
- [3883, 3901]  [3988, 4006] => 1.02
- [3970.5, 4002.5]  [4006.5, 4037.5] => 1.91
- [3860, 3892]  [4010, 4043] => 2.40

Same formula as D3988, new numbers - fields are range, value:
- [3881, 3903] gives 0.58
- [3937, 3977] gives 0.567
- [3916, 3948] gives 0.544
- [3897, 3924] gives 0.576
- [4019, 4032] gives 1.31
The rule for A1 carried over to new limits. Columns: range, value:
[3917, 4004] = 0.532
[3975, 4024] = 0.533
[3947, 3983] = 0.534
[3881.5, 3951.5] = 0.536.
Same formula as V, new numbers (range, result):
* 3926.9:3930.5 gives 0.525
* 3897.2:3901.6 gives 0.561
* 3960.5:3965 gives 0.56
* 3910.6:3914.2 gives 0.566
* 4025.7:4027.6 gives 0.567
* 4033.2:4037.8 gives 3.52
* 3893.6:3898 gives 0.578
